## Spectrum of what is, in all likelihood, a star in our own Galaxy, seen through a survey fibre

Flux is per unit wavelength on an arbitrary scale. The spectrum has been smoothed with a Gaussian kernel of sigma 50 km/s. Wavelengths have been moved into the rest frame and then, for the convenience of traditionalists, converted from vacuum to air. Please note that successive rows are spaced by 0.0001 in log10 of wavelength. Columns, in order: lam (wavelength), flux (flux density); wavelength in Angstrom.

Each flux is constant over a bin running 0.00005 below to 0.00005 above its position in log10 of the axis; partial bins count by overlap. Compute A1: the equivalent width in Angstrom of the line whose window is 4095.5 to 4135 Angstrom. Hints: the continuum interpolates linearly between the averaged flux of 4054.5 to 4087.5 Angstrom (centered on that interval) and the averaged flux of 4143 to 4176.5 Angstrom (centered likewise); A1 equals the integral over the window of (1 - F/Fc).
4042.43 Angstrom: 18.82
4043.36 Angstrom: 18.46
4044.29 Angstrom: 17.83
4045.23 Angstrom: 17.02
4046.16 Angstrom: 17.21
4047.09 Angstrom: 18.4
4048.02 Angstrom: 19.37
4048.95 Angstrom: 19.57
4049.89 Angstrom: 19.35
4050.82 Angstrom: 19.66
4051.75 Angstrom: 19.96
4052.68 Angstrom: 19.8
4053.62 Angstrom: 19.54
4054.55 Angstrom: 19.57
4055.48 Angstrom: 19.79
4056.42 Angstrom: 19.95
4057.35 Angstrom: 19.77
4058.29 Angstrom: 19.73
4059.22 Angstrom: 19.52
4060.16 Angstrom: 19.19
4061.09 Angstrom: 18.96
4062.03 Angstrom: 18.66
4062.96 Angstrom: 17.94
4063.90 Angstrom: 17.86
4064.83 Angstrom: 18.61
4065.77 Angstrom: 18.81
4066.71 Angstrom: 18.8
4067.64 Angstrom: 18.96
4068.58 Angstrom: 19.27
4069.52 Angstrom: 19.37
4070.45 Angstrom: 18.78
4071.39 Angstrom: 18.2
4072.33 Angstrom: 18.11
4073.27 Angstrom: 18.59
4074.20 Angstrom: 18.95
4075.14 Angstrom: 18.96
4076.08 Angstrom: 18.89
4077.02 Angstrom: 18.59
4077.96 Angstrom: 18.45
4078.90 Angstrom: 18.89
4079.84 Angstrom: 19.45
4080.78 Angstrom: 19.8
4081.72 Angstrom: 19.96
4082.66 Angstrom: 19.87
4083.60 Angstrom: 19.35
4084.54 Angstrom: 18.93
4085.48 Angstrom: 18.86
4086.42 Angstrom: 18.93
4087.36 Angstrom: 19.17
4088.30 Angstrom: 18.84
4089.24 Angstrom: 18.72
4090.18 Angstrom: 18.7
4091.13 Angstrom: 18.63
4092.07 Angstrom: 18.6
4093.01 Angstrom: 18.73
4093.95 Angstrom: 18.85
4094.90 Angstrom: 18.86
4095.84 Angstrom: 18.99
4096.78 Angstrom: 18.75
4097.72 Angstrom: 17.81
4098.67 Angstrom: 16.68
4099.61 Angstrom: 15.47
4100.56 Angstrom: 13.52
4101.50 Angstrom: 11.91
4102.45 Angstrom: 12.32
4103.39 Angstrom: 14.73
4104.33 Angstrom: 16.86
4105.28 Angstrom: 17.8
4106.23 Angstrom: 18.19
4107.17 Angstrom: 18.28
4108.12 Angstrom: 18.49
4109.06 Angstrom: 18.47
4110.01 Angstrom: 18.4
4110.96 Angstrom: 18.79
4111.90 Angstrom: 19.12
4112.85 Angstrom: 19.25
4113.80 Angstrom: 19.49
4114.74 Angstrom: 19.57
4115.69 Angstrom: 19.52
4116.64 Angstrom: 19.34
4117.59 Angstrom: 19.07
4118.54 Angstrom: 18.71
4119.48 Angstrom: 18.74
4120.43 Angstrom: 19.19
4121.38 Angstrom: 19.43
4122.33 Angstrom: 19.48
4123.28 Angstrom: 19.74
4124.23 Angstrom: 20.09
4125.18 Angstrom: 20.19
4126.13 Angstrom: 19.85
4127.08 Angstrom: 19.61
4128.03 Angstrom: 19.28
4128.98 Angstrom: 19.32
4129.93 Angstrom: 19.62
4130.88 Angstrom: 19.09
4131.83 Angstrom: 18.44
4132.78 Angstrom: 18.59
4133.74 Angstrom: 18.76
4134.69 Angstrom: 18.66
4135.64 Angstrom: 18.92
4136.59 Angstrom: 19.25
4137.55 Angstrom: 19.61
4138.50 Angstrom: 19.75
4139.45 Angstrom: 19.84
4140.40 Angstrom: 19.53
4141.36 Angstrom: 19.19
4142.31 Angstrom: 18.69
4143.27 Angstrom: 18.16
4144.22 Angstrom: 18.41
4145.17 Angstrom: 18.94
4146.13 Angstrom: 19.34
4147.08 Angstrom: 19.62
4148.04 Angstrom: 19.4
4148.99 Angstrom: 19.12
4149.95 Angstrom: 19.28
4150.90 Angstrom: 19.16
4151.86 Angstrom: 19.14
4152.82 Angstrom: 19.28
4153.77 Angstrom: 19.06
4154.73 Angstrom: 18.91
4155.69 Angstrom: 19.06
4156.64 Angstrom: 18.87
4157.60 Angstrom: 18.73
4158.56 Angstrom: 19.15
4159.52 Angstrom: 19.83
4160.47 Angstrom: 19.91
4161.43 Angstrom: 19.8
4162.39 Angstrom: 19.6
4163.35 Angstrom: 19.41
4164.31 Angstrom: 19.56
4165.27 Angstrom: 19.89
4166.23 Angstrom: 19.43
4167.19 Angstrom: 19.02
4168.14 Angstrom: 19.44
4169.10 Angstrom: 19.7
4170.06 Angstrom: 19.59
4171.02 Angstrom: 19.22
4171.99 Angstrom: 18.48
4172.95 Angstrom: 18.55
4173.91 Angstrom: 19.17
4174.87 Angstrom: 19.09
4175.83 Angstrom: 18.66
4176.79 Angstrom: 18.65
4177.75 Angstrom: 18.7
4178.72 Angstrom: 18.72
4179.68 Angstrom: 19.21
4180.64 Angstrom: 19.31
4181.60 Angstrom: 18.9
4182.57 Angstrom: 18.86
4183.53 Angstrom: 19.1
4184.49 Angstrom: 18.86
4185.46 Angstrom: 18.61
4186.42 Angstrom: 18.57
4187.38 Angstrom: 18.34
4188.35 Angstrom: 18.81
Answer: 1.7 Angstrom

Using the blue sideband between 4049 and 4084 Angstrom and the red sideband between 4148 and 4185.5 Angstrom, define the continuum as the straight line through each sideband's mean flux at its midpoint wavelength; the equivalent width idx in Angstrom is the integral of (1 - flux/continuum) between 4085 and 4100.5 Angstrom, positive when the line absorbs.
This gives 0.70 Angstrom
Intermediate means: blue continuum 19.1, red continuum 19.2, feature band 18.3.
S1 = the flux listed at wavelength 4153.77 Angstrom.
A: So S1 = 19.06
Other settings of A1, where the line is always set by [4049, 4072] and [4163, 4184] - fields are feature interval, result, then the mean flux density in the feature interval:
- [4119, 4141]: -0.2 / 19.3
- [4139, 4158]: 0.0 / 19.1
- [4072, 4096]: 0.3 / 19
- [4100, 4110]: 1.6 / 16.2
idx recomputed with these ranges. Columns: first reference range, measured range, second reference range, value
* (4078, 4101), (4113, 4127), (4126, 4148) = -0.40 Angstrom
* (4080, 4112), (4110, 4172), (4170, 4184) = -2.65 Angstrom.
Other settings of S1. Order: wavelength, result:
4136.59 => 19.25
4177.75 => 18.7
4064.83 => 18.61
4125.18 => 20.19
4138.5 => 19.75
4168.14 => 19.44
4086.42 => 18.93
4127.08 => 19.61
